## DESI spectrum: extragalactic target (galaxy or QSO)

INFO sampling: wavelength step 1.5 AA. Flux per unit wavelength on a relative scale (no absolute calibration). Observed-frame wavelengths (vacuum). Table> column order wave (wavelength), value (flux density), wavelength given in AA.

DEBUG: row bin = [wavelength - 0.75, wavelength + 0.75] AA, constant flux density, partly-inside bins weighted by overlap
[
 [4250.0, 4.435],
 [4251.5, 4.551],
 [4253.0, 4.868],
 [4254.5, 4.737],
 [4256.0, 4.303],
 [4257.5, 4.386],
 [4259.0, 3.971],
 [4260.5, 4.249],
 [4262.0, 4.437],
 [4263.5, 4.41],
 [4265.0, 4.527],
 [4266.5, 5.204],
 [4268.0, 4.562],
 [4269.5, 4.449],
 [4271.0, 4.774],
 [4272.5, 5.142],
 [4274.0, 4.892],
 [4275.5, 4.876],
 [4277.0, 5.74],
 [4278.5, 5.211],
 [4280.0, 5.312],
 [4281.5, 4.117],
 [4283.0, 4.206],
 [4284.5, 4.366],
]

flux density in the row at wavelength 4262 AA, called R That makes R 4.437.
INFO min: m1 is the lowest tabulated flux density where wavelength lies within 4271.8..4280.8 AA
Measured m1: 4.876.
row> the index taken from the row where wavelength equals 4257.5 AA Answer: 4.386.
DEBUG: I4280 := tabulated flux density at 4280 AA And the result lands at 5.312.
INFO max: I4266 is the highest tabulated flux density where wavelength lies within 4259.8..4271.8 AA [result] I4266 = 5.204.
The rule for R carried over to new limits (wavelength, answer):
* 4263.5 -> 4.41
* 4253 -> 4.868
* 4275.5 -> 4.876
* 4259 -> 3.971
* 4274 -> 4.892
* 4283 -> 4.206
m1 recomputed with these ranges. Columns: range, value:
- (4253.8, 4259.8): 3.971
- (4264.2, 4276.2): 4.449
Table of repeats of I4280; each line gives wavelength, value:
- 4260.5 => 4.249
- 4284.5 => 4.366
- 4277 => 5.74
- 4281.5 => 4.117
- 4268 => 4.562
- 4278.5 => 5.211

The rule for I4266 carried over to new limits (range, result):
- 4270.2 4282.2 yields 5.74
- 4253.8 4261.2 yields 4.737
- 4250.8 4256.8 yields 4.868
